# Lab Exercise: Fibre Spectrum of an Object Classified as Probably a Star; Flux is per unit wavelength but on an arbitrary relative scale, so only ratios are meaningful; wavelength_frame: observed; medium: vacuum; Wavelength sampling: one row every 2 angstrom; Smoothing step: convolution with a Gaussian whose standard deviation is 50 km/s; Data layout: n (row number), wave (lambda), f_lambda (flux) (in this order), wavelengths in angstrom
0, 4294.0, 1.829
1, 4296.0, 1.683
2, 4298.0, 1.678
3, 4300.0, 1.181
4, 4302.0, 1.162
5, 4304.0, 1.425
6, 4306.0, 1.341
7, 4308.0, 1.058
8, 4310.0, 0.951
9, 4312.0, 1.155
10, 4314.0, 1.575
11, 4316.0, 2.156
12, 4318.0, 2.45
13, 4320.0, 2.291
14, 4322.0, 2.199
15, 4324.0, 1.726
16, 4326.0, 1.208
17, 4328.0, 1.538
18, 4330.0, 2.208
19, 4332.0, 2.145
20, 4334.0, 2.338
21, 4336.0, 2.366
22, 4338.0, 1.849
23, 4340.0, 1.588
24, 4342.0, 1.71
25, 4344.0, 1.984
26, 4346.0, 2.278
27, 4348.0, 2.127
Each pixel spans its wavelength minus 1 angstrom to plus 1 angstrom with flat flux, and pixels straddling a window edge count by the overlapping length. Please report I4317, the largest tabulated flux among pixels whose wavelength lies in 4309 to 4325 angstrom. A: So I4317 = 2.45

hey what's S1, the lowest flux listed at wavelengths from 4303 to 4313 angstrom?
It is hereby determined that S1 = 0.951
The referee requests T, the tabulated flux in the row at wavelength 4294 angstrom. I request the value 1.829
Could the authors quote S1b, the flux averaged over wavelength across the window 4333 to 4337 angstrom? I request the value 2.35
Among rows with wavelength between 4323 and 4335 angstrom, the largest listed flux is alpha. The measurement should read 2.338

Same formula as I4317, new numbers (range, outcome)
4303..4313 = 1.425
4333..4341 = 2.366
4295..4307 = 1.683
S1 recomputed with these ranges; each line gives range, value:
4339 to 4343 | 1.588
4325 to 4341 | 1.208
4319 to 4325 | 1.726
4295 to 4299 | 1.678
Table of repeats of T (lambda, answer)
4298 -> 1.678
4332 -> 2.145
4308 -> 1.058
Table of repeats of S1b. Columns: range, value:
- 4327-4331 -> 1.87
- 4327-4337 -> 2.12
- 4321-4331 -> 1.78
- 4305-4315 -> 1.22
